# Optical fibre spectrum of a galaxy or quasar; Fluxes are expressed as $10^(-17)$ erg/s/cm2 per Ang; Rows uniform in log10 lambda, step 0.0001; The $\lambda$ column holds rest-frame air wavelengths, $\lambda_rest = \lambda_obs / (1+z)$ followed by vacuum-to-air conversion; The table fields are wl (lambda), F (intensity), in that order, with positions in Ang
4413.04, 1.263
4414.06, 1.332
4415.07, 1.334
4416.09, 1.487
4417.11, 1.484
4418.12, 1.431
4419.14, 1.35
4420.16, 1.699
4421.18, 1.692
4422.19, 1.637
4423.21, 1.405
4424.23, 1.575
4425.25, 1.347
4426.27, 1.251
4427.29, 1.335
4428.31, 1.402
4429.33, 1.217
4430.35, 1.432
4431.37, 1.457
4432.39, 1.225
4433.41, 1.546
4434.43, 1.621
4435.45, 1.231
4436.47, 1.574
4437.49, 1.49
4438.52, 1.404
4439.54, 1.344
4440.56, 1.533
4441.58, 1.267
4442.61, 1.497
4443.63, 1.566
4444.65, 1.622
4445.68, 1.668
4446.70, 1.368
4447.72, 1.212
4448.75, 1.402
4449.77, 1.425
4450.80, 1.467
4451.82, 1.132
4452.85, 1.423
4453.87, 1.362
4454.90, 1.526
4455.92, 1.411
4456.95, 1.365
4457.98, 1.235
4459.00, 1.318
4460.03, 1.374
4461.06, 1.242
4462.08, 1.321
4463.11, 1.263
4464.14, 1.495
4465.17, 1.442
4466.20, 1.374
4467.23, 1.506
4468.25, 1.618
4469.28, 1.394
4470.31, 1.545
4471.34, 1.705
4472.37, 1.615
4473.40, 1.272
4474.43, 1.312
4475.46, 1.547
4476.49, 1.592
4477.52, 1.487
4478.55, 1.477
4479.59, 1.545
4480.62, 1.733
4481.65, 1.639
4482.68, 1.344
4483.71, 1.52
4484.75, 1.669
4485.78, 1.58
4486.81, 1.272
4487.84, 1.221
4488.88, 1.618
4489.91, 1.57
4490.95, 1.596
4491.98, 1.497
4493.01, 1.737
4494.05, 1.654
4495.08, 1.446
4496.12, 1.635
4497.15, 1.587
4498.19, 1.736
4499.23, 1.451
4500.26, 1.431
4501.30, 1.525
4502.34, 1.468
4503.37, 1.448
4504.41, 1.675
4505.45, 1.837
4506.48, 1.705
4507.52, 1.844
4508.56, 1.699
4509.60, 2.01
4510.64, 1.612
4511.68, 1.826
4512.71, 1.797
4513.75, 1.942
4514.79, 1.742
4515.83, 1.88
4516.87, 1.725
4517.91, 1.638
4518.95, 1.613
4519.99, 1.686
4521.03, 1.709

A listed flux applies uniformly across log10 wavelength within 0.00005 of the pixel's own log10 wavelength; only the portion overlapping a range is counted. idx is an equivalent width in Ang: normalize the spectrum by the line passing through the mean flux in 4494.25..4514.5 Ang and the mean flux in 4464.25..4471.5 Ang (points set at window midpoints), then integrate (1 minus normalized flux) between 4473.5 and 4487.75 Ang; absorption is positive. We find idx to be 0.5 Ang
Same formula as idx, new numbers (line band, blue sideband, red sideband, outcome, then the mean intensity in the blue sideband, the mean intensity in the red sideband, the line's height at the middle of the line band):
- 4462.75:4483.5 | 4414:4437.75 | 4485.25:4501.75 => 0.1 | 1.44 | 1.54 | 1.51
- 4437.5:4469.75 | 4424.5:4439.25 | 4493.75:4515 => 1.5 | 1.4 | 1.67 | 1.48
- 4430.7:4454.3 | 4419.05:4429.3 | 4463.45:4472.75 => 0.9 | 1.46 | 1.52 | 1.48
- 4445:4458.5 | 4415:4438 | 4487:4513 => 1.1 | 1.45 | 1.62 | 1.51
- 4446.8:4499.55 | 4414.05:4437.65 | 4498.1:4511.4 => 3.3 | 1.44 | 1.65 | 1.57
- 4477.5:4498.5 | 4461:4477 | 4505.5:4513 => 0.8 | 1.46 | 1.79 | 1.62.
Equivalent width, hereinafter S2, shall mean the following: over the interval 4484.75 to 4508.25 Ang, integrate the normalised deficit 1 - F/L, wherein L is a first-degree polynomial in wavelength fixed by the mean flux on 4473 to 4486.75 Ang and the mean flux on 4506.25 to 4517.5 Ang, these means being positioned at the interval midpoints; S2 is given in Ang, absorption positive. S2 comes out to 1.2 Ang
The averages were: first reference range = 1.51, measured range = 1.57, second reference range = 1.8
